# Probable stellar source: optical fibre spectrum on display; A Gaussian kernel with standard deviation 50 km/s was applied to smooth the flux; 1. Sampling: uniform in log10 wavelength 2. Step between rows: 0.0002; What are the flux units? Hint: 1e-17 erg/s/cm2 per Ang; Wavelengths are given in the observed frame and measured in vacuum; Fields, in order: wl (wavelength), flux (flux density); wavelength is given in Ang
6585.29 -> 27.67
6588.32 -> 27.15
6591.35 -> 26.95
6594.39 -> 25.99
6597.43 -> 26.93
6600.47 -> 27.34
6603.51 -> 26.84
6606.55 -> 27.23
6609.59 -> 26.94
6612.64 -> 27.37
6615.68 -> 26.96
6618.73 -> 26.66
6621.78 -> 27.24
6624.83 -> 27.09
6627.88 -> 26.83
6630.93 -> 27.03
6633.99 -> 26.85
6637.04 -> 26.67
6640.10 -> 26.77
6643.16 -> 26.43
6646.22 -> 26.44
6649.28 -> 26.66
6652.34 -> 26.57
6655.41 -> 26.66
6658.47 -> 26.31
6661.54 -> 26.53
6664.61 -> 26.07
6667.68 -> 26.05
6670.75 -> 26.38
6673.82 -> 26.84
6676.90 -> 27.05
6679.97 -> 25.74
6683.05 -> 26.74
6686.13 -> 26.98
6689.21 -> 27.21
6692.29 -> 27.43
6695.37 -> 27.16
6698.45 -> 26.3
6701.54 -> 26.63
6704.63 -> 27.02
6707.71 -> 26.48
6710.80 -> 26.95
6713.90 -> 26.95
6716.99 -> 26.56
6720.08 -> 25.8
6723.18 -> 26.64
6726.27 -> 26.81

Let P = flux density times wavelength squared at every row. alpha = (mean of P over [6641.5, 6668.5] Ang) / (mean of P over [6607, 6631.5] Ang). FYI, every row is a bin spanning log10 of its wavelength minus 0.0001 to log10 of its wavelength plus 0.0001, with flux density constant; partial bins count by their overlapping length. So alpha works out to 0.99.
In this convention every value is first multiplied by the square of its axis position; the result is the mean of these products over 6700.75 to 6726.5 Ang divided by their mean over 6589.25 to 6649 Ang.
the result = 1.0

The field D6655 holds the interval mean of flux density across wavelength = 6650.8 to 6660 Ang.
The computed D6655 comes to 26.5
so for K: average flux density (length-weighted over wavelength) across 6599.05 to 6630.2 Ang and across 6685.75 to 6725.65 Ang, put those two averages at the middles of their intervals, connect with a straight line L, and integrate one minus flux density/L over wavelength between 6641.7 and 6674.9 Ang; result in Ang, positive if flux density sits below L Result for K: 0.6 Ang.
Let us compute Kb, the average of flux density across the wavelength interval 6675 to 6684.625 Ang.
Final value 26.5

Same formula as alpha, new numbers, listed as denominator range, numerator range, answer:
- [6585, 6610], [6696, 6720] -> 1.02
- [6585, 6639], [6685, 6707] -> 1.02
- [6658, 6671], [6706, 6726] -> 1.03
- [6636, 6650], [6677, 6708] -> 1.02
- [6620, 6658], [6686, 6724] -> 1.02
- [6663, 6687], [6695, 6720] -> 1.02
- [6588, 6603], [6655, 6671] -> 1.00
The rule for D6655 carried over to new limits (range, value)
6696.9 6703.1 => 26.5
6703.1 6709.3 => 26.8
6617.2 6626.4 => 27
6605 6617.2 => 27.1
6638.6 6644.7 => 26.6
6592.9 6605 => 26.8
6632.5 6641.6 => 26.8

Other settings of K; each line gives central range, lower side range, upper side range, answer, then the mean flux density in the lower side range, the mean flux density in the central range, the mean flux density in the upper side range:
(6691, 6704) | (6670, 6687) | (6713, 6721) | -0.2 Ang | 26.6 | 26.9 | 26.5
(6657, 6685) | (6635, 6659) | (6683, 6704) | 0.4 Ang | 26.6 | 26.4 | 26.9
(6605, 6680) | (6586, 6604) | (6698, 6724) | 0.2 Ang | 26.9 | 26.7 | 26.6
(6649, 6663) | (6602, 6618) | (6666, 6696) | 0.2 Ang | 27.1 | 26.5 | 26.7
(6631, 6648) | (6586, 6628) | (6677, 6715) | 0.2 Ang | 27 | 26.7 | 26.8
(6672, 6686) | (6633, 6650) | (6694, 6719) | 0.0 Ang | 26.6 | 26.6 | 26.7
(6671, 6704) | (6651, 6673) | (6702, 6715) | -0.2 Ang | 26.4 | 26.8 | 26.8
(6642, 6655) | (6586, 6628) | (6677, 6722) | 0.2 Ang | 27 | 26.5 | 26.7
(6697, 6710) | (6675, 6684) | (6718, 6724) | -0.2 Ang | 26.5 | 26.6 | 26.2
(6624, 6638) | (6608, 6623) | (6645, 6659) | 0.0 Ang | 27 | 26.9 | 26.6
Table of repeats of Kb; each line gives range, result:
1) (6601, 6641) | 27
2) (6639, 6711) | 26.6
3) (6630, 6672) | 26.5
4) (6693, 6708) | 26.8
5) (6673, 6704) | 26.8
